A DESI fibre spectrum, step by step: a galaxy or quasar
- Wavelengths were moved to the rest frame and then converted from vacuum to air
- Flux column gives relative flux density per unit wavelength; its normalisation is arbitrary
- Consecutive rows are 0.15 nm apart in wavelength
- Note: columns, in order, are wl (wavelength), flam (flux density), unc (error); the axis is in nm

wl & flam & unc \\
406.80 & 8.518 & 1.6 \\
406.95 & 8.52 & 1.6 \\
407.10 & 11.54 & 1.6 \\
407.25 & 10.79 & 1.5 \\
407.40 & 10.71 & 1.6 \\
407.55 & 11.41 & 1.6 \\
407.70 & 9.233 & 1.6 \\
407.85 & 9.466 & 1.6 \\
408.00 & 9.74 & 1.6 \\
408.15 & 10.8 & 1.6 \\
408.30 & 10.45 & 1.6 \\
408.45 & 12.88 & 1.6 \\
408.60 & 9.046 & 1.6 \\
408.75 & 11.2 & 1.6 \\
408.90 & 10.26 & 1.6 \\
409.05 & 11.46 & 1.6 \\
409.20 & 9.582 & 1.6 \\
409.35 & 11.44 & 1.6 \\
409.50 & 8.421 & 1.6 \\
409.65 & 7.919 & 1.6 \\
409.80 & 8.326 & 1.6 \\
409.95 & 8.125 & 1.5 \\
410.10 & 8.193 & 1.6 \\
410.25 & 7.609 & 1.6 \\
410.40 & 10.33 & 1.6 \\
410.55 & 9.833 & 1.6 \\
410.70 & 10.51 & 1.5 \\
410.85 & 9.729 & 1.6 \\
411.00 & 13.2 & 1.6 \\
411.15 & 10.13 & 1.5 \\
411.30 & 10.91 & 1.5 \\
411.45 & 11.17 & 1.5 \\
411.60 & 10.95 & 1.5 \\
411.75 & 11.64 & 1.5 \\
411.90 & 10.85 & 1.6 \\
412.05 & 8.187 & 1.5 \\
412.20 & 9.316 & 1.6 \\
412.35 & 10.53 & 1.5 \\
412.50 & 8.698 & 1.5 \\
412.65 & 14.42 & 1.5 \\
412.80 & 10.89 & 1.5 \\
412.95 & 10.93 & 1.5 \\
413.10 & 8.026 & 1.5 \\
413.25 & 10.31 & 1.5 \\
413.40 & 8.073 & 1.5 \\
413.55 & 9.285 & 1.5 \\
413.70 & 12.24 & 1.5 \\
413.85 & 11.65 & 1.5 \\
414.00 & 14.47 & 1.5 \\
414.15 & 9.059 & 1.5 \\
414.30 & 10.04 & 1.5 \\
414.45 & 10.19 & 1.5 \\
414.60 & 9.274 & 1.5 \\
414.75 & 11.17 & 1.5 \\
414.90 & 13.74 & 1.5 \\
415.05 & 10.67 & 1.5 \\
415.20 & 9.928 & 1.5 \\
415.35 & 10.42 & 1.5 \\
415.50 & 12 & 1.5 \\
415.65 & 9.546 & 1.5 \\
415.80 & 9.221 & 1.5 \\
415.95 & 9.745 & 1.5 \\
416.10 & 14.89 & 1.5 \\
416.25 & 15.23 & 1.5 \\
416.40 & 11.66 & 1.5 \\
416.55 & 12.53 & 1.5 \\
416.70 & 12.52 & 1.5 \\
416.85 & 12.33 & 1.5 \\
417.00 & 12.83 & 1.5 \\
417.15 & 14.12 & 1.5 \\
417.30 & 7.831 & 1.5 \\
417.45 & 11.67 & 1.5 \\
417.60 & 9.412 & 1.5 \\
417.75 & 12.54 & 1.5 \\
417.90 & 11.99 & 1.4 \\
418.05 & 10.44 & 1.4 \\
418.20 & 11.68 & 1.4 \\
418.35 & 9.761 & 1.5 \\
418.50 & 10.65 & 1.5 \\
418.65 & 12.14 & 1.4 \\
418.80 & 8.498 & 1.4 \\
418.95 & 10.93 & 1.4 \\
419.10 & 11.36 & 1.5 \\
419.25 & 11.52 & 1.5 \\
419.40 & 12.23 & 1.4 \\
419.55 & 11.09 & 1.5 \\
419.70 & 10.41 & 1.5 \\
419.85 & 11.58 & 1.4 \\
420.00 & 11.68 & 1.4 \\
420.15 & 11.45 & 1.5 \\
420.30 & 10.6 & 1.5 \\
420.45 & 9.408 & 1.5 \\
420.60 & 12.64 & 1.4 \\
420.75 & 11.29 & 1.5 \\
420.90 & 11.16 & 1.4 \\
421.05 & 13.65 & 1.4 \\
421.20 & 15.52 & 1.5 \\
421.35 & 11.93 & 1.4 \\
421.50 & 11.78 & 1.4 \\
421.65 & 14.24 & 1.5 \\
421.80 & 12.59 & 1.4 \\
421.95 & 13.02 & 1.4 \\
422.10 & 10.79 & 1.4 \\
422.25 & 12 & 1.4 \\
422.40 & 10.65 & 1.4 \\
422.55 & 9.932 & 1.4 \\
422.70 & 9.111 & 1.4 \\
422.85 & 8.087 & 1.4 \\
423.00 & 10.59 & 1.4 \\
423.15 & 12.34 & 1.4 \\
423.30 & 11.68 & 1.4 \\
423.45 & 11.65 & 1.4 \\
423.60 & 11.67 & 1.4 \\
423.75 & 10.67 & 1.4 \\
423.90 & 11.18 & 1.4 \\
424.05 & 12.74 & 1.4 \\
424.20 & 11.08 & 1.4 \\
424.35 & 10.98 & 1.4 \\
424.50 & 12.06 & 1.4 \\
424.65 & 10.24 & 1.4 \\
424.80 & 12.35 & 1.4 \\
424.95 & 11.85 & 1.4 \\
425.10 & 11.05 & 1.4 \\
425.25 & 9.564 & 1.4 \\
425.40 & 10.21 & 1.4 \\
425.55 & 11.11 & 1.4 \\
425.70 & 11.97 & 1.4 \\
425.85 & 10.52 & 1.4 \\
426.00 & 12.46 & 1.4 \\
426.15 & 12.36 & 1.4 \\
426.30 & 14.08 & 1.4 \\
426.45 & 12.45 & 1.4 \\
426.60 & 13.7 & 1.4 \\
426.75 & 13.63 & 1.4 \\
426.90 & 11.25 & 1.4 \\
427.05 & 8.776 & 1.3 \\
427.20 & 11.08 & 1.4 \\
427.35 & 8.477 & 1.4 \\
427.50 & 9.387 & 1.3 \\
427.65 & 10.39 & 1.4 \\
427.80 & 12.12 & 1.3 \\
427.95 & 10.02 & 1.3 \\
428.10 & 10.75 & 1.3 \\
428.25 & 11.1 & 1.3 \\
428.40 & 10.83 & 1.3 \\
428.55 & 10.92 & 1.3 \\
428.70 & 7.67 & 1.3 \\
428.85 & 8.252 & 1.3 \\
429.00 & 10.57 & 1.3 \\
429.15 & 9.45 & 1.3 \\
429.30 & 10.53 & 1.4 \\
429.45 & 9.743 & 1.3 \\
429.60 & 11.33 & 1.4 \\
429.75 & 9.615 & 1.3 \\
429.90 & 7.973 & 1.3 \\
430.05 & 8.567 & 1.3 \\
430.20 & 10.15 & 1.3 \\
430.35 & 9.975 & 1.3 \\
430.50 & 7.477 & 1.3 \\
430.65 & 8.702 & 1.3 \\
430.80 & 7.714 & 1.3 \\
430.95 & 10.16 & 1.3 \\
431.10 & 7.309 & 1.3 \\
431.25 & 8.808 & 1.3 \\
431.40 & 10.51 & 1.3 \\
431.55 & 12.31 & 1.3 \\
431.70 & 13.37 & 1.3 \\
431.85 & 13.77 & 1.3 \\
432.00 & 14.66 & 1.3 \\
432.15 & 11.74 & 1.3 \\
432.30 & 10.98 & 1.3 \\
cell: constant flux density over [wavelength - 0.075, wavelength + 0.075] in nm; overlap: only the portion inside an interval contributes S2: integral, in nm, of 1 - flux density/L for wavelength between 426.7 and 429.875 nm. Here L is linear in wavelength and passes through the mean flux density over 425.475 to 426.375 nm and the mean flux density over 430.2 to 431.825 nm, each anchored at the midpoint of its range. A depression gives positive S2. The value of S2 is 0.23 nm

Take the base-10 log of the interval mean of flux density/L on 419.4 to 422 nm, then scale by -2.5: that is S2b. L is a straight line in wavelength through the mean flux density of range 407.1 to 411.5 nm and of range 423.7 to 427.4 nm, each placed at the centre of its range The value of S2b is -0.09 mag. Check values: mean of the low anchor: 10.1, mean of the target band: 12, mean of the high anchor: 11.5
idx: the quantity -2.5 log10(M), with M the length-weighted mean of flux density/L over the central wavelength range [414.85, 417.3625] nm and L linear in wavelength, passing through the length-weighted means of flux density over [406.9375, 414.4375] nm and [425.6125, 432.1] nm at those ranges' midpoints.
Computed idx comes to -0.13 mag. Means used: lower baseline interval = 10.3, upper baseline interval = 10.6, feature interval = 11.7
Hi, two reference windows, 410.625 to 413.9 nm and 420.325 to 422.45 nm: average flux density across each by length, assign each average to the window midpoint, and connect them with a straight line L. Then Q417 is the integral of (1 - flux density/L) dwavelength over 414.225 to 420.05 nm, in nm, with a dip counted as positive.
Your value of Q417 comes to 0.066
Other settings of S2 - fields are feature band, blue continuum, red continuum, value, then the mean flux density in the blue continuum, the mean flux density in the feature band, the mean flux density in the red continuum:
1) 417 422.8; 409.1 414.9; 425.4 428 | -0.31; 10.2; 11.4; 11.4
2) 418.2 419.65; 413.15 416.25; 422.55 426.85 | 0.02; 10.9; 10.9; 11.4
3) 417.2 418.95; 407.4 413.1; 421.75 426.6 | 0.03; 10.2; 10.7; 11.4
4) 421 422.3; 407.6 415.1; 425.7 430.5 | -0.30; 10.3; 12.8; 10.6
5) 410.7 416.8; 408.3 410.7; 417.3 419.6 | -0.38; 9.69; 10.9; 11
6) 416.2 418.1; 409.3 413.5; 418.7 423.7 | -0.19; 9.94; 11.9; 11.4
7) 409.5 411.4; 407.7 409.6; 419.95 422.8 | 0.18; 10.3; 9.54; 11.7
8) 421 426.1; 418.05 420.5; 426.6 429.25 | -0.40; 10.9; 11.5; 10.4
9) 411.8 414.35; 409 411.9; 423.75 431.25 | -0.09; 9.98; 10.4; 10.5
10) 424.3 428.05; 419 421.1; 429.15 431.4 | -0.45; 11.4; 11.3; 9.2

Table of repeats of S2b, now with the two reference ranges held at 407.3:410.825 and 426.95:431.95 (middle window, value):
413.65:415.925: -0.102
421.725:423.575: -0.116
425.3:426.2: -0.144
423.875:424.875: -0.162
